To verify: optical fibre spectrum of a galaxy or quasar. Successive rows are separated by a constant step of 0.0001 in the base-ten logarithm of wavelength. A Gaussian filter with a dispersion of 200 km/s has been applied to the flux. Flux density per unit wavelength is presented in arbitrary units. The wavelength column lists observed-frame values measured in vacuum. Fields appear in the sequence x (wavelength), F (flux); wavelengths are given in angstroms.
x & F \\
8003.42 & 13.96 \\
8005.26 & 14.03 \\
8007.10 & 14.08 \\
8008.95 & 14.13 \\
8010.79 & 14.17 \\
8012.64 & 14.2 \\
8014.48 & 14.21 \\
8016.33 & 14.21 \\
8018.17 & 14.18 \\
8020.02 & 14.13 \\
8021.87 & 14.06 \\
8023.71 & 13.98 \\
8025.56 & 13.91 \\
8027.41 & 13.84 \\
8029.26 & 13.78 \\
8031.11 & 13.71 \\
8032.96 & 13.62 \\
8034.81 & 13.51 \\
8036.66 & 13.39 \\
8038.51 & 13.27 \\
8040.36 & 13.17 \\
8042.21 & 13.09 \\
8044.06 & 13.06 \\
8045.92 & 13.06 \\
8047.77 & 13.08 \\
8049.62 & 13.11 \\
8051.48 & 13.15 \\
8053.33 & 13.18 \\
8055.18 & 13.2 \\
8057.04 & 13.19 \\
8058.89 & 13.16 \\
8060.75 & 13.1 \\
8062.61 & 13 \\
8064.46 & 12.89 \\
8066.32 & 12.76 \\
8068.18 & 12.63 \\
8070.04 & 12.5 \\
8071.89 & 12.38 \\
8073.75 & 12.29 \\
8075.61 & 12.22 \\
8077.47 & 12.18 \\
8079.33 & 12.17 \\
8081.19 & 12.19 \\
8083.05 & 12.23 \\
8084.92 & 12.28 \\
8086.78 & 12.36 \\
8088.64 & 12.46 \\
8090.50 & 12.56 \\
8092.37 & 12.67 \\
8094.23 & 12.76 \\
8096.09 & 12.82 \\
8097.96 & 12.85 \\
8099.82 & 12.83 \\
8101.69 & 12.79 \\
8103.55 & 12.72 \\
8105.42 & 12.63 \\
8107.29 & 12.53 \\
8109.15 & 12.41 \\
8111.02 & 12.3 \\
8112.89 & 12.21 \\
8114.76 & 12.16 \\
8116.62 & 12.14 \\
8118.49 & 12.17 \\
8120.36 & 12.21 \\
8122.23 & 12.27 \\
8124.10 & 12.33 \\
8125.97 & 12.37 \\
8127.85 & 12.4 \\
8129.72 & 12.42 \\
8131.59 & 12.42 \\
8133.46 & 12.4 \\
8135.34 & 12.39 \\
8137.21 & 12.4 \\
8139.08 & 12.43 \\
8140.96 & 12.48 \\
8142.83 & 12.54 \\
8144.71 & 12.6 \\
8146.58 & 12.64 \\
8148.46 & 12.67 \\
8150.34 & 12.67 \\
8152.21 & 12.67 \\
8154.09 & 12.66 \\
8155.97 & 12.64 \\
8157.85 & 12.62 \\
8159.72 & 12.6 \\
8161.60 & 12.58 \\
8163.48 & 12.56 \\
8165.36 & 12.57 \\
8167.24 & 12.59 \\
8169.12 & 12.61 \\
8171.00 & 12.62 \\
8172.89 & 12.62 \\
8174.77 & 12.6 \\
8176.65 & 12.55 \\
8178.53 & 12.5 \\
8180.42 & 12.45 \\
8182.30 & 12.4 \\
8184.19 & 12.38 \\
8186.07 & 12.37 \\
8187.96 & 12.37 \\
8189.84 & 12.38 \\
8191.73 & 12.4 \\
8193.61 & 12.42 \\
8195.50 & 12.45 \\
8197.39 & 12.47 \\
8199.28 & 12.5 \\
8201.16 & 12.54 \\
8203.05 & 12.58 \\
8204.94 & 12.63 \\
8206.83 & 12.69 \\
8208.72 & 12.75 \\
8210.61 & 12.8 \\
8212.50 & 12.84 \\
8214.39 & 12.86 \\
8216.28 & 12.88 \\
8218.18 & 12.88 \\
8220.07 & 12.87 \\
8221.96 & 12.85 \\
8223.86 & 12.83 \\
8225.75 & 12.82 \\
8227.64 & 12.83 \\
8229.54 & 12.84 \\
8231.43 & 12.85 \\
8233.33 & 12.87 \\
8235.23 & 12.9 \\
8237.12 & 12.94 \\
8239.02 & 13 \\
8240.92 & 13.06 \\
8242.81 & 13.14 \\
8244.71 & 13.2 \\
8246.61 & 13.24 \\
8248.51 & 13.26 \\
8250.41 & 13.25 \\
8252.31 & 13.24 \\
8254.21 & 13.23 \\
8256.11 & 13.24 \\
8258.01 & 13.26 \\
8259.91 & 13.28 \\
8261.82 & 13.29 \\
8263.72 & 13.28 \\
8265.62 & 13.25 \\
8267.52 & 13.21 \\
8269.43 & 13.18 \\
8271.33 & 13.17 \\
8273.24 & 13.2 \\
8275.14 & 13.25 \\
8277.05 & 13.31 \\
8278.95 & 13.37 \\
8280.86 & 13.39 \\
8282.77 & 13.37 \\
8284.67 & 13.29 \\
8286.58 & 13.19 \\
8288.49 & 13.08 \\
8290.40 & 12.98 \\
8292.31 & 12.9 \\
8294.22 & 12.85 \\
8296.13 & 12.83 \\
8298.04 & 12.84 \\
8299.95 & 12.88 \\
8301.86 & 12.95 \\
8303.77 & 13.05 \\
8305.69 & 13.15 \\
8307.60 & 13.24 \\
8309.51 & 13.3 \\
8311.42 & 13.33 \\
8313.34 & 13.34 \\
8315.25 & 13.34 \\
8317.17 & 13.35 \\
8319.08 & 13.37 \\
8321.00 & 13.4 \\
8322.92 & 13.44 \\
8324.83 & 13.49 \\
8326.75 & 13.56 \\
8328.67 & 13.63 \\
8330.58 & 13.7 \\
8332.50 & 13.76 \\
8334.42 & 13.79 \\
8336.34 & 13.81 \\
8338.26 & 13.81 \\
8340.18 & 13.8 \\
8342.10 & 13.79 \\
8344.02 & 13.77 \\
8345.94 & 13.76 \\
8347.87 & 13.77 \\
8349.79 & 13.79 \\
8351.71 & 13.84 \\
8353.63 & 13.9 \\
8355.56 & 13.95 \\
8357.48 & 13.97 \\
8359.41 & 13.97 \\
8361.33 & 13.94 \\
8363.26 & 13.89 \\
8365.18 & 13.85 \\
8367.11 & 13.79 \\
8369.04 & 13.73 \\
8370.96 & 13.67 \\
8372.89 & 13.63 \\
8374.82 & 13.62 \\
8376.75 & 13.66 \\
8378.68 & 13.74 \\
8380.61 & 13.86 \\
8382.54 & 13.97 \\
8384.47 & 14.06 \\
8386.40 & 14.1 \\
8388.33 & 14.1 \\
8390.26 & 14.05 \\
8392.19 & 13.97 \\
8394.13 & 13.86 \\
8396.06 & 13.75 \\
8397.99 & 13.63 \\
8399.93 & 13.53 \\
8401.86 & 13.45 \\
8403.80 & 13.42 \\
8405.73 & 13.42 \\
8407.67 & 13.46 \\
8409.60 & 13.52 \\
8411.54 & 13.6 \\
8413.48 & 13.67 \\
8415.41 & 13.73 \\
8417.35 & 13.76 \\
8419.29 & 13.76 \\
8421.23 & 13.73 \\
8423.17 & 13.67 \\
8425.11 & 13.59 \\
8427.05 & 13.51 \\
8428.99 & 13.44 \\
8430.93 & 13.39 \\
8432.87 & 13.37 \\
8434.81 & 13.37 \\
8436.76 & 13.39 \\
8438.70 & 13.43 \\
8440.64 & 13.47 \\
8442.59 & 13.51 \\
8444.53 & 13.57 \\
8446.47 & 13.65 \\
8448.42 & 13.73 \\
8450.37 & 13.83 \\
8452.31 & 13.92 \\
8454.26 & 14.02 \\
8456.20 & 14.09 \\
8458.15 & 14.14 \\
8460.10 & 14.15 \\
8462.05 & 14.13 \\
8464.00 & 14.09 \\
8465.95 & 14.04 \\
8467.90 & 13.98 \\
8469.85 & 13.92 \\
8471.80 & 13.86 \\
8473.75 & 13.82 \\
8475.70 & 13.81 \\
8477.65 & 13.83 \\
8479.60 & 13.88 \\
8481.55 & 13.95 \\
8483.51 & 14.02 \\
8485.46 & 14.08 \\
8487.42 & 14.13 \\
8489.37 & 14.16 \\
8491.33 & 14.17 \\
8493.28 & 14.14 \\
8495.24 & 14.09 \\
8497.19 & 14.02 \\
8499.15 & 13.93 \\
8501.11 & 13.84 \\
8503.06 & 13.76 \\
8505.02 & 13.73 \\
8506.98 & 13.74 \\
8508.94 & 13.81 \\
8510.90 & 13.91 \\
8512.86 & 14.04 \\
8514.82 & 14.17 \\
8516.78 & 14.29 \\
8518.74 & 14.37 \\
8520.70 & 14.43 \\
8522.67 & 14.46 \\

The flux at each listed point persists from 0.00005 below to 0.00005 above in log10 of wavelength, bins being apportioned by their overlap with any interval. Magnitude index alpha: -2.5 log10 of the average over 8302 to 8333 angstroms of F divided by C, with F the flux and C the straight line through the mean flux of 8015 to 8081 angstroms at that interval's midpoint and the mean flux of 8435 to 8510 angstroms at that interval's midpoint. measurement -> 0.020 mag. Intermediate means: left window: 13.2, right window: 13.9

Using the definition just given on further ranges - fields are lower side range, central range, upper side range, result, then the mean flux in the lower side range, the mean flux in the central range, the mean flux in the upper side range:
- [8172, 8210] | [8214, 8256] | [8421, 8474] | -0.024 mag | 12.5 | 13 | 13.7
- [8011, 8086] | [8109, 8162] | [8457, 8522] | 0.077 mag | 13.2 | 12.4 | 14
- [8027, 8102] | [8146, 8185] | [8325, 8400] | 0.052 mag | 12.9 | 12.6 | 13.8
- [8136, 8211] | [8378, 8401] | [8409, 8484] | -0.031 mag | 12.5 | 13.9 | 13.8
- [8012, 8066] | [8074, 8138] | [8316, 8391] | 0.095 mag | 13.5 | 12.4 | 13.8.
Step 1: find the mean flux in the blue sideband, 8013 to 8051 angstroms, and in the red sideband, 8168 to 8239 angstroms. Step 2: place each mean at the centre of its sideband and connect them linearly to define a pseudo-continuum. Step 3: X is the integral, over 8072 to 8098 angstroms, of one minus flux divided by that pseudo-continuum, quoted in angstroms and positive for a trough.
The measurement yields 1.8 angstroms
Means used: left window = 13.6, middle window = 12.4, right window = 12.7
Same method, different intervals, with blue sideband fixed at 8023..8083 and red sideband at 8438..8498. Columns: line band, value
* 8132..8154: 1.15 angstroms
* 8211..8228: 0.69 angstroms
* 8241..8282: 0.73 angstroms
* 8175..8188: 0.85 angstroms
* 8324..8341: -0.09 angstroms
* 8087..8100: 0.44 angstroms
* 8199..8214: 0.77 angstroms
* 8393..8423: 0.38 angstroms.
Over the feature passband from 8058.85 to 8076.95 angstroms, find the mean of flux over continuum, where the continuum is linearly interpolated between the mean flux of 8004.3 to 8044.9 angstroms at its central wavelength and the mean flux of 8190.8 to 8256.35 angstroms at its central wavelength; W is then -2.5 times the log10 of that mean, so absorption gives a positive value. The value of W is 0.078 mag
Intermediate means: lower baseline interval 13.8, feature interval 12.7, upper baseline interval 12.9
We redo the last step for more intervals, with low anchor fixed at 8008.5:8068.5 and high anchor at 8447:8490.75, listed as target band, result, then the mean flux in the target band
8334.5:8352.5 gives 0.003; 13.8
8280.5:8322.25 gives 0.051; 13.2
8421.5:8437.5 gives 0.036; 13.5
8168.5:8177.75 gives 0.086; 12.6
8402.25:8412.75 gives 0.034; 13.5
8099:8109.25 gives 0.074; 12.7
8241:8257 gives 0.041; 13.2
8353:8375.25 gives 0.002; 13.8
